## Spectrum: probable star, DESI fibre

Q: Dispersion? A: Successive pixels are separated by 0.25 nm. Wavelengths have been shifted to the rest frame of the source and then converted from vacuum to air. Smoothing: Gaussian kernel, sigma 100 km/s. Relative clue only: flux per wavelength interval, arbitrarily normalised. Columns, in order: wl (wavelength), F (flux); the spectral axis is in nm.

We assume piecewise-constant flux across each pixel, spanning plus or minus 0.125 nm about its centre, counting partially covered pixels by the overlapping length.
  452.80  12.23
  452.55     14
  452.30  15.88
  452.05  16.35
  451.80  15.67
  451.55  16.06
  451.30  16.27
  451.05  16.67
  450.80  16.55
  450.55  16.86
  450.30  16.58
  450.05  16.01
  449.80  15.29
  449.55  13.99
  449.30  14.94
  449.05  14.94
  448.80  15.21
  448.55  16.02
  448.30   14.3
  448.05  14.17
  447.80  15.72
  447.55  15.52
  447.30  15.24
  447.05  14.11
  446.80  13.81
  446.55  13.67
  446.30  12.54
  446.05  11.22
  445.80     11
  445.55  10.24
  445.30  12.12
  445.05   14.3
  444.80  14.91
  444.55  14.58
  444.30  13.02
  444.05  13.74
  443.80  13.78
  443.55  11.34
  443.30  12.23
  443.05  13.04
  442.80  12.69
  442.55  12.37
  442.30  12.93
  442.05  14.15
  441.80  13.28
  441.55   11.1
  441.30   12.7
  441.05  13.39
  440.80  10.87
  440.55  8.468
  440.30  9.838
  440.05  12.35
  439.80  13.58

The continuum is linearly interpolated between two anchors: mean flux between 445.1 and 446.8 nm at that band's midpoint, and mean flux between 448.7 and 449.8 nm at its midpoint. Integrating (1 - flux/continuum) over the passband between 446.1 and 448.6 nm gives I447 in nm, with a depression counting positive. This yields -0.21 nm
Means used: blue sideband 12.1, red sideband 14.8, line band 14.4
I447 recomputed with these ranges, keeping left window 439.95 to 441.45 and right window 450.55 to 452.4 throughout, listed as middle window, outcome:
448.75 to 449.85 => 0.03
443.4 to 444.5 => -0.03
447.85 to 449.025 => -0.01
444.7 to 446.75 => 0.16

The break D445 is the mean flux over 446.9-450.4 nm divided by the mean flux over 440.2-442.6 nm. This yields 1.3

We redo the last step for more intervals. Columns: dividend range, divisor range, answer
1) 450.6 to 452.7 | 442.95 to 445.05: 1.19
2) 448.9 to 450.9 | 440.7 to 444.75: 1.21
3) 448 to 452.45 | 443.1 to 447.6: 1.19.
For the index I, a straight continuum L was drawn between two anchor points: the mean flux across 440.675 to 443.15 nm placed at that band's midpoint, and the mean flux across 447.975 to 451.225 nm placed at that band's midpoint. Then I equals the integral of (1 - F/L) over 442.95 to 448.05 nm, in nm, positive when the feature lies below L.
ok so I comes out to 0.24 nm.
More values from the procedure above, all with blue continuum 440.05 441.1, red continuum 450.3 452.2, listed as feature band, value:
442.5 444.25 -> -0.090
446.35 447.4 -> -0.003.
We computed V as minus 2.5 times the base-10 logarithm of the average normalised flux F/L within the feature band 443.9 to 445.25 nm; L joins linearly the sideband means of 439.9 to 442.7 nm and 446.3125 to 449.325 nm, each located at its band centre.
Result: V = -0.051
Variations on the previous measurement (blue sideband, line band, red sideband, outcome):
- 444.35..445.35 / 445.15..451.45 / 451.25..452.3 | 0.041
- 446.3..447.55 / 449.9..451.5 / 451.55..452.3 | -0.061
